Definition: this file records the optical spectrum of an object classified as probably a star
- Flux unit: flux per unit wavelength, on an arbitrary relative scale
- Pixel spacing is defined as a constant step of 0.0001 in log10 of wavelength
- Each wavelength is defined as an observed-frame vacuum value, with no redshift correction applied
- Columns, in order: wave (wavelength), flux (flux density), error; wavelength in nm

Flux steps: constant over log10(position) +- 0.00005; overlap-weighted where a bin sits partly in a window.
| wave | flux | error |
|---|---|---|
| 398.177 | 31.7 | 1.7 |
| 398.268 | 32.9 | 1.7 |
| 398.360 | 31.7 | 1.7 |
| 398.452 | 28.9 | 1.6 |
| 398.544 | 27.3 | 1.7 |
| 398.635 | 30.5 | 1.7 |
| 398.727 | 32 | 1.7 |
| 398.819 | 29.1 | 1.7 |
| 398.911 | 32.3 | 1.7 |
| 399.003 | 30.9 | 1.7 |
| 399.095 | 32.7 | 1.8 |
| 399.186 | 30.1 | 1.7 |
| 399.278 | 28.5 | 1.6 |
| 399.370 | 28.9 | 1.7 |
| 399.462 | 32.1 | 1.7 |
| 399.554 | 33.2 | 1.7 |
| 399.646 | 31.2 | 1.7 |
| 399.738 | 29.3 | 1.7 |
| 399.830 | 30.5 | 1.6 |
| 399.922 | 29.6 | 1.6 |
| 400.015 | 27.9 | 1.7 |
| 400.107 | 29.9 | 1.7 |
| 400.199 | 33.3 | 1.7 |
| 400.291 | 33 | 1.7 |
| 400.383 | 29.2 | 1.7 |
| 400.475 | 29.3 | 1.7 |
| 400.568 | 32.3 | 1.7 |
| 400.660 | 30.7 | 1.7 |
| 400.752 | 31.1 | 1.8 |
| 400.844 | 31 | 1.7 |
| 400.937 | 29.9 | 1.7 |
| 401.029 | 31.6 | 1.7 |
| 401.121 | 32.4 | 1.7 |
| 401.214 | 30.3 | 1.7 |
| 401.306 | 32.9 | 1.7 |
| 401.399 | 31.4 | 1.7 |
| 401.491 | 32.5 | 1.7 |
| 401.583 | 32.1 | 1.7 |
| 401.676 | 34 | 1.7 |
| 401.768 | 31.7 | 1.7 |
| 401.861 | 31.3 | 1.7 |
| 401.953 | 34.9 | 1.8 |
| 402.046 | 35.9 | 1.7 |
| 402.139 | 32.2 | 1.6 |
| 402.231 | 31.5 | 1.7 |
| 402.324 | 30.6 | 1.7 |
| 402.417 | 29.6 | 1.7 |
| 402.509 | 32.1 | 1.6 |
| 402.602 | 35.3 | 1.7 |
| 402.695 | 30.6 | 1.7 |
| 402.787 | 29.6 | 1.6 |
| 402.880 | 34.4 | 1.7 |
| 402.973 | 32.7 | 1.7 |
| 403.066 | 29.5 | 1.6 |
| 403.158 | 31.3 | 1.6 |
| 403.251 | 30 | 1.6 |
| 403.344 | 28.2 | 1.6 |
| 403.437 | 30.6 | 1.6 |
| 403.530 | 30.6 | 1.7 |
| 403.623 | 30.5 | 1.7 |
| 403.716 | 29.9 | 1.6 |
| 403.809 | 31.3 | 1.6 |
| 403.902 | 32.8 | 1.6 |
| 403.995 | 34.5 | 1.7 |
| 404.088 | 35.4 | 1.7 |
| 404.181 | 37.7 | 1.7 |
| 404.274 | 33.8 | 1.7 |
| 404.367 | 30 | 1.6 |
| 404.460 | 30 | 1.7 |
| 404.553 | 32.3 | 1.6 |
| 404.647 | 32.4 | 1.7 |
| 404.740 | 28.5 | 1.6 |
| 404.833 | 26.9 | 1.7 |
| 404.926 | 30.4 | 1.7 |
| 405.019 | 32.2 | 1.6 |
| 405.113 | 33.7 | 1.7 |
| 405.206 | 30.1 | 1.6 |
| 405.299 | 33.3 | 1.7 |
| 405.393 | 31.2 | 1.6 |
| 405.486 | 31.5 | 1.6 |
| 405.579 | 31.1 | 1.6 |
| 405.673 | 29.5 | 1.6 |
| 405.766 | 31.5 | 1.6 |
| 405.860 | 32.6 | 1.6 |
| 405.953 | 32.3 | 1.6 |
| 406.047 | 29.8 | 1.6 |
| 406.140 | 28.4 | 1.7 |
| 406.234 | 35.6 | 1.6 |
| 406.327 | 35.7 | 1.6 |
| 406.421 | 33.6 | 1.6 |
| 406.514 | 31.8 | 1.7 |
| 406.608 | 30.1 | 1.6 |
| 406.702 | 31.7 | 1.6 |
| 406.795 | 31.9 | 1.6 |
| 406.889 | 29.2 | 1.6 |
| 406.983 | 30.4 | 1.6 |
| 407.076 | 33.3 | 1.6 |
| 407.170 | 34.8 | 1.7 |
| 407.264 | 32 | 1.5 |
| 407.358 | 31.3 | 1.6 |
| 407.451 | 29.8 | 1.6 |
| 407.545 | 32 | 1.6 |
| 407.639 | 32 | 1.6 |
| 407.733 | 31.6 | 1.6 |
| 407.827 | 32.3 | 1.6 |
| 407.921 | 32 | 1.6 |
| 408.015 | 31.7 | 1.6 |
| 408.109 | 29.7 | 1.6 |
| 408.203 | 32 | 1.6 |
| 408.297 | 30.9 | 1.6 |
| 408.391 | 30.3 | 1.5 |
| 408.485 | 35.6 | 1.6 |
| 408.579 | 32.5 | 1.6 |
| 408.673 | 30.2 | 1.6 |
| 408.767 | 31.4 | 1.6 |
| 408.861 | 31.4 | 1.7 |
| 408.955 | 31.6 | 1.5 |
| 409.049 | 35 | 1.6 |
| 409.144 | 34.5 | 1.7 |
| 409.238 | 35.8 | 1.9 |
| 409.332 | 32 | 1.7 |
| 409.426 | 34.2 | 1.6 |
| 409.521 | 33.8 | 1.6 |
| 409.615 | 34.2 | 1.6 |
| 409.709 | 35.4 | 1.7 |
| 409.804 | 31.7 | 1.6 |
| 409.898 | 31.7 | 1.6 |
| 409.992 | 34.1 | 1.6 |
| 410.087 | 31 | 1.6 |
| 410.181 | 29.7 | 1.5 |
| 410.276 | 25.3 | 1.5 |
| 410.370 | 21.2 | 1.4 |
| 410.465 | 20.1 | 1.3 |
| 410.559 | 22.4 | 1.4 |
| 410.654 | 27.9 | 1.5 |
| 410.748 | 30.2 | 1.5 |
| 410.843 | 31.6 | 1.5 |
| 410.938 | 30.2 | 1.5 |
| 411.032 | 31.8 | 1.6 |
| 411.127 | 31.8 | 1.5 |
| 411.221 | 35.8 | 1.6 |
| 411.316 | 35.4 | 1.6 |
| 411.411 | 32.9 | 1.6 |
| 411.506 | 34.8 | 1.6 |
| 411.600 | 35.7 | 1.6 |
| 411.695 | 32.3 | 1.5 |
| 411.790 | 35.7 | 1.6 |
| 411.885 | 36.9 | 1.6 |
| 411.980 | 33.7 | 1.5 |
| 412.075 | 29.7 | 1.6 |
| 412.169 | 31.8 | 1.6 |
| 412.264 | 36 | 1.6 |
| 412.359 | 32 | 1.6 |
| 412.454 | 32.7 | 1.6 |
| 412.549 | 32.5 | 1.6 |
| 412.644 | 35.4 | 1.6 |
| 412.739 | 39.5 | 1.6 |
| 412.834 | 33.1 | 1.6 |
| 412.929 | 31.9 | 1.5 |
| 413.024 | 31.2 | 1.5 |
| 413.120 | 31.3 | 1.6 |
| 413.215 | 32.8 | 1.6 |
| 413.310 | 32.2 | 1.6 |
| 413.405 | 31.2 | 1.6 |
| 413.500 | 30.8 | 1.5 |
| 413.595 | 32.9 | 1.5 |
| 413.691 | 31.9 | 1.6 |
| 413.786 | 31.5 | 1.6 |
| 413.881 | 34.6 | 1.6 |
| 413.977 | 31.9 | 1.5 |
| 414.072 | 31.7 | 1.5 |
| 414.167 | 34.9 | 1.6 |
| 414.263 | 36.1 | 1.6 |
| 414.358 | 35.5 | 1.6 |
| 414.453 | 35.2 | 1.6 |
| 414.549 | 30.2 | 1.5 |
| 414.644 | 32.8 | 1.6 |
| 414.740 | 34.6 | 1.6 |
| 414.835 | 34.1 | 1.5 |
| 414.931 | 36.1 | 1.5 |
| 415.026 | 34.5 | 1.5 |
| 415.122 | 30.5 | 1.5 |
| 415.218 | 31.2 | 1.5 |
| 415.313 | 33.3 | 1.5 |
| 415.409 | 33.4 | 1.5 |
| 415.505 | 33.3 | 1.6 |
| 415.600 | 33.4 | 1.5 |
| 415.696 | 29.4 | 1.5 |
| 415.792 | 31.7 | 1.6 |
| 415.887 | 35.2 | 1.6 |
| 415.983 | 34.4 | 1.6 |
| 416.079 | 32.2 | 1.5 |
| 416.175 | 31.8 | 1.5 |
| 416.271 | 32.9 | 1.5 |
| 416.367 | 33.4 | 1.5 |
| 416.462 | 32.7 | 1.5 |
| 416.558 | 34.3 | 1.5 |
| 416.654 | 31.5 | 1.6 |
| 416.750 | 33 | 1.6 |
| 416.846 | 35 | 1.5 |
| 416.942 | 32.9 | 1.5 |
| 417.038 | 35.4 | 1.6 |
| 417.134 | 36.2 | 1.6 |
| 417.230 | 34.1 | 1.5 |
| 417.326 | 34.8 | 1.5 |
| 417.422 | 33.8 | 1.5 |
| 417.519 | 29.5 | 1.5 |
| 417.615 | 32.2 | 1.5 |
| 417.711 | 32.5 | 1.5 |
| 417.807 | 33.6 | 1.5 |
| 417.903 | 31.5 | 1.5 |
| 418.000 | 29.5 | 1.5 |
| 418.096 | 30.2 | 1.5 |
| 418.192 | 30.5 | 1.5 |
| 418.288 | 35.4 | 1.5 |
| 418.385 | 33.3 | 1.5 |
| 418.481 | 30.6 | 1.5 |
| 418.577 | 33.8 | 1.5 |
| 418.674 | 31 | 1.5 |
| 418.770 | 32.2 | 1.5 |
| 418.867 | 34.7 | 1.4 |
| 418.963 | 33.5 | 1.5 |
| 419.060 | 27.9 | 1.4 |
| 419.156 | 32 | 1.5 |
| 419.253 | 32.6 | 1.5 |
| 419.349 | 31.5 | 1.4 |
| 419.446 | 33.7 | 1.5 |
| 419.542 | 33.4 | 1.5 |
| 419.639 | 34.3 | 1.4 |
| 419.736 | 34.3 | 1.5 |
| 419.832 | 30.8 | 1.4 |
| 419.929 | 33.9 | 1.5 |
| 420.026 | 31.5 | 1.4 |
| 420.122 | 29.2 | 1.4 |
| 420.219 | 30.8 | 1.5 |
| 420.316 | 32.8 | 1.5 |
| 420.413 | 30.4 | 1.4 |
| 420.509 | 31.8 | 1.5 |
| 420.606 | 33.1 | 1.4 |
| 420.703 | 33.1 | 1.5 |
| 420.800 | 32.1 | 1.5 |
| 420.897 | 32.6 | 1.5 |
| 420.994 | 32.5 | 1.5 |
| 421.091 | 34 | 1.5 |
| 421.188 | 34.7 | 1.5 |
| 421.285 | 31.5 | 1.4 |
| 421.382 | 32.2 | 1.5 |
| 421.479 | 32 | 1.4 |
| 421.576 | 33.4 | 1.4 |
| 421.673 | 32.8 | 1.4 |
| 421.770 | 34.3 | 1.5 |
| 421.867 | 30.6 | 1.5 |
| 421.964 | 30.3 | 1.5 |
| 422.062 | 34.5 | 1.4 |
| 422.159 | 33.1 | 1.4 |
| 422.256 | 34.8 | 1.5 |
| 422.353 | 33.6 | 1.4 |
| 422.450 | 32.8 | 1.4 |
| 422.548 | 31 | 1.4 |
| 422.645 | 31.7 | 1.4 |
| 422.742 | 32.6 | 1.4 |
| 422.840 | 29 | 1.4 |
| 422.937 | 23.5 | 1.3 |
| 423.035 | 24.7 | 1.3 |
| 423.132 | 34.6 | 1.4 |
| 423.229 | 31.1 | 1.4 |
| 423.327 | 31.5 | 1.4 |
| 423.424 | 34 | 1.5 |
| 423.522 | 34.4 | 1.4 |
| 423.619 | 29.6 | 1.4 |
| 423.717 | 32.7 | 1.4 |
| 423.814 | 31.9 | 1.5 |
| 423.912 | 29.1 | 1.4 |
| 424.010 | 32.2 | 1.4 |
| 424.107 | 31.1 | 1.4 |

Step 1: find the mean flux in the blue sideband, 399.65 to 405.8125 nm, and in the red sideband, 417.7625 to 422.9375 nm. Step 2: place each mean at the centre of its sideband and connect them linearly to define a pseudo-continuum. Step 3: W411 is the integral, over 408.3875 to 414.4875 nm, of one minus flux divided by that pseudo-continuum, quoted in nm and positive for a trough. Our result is -0.10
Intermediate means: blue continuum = 31.5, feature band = 32.4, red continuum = 32.2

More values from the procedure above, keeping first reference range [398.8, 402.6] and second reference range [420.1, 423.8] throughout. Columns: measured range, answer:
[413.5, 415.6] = -0.10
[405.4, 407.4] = -0.02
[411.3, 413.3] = -0.12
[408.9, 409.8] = -0.07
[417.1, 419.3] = -0.04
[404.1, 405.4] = -0.01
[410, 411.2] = 0.13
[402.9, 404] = 0.02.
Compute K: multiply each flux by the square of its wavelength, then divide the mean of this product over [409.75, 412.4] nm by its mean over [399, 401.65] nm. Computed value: 1.06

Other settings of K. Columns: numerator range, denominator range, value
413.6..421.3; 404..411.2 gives 1.09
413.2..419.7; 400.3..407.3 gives 1.10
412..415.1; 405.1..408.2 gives 1.08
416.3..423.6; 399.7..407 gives 1.11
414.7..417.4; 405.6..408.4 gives 1.10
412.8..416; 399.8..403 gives 1.11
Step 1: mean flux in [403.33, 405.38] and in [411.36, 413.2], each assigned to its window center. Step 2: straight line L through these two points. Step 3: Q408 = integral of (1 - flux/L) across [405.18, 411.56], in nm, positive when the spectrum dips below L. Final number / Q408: 0.21 nm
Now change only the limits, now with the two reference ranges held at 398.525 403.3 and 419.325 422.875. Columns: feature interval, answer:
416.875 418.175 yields -0.020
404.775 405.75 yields 0.018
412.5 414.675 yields -0.072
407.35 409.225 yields -0.015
